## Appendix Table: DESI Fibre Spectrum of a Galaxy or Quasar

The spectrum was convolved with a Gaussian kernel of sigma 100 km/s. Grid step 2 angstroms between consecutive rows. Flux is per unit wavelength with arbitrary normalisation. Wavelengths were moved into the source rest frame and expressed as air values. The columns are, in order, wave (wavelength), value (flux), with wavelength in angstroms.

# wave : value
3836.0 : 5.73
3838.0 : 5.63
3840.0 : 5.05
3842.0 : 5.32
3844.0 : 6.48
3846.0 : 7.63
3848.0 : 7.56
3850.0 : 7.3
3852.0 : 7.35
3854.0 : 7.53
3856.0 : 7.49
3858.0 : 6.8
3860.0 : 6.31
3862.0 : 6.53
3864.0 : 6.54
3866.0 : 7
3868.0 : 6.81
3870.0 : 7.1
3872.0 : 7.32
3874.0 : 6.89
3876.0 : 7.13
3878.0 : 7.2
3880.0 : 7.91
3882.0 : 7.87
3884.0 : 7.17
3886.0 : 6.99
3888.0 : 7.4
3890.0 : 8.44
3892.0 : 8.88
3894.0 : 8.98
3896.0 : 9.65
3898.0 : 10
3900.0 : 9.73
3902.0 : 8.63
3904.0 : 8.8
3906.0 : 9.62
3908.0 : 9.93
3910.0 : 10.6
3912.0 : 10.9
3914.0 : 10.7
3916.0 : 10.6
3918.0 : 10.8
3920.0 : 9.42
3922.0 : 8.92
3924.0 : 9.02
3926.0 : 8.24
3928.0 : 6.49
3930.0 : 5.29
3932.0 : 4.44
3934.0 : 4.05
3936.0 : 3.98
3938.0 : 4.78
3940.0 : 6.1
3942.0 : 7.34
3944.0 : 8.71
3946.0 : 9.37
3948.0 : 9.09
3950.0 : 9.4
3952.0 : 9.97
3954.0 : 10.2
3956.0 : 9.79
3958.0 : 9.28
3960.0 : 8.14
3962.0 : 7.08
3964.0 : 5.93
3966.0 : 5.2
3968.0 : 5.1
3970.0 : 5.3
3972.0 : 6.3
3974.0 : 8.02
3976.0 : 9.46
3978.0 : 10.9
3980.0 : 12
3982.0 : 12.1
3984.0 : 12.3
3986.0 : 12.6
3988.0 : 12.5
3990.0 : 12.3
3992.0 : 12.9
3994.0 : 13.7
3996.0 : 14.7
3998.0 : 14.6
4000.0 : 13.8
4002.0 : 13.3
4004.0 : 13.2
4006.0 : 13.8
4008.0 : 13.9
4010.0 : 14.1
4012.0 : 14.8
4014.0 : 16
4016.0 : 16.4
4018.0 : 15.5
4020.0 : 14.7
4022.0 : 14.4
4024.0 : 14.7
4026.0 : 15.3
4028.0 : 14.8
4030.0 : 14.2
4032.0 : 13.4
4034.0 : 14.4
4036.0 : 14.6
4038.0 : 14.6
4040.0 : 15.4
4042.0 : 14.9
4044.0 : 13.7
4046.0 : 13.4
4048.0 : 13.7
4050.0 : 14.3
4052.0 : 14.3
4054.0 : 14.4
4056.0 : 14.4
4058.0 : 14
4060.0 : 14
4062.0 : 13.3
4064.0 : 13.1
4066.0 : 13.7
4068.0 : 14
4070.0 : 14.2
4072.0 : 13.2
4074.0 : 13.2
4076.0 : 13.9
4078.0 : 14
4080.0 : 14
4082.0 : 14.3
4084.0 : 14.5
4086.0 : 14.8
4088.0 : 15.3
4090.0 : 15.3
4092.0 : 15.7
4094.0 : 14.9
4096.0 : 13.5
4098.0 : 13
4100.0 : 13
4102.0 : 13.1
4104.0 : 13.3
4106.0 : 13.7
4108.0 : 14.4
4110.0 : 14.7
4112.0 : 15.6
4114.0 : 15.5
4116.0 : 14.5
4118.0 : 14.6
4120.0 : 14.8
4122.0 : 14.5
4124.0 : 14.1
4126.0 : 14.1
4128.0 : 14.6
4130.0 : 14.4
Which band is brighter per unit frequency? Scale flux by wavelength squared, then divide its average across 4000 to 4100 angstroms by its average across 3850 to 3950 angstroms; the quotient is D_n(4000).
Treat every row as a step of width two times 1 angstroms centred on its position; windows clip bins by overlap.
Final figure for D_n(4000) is 1.95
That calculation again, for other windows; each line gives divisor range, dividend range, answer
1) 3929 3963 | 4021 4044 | 2.03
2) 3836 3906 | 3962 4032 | 1.75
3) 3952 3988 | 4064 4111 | 1.67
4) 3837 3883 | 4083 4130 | 2.36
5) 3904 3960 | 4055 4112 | 1.80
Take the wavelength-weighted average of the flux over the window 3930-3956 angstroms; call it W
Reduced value 7.31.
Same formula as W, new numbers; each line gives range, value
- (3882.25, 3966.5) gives 8.3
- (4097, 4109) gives 13.4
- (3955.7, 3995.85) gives 9.65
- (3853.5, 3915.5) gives 8.18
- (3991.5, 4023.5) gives 14.4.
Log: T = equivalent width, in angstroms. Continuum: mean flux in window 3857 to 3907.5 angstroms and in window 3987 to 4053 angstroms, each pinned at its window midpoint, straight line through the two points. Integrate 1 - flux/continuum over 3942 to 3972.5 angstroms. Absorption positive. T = 9.0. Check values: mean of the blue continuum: 7.85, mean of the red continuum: 14.3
